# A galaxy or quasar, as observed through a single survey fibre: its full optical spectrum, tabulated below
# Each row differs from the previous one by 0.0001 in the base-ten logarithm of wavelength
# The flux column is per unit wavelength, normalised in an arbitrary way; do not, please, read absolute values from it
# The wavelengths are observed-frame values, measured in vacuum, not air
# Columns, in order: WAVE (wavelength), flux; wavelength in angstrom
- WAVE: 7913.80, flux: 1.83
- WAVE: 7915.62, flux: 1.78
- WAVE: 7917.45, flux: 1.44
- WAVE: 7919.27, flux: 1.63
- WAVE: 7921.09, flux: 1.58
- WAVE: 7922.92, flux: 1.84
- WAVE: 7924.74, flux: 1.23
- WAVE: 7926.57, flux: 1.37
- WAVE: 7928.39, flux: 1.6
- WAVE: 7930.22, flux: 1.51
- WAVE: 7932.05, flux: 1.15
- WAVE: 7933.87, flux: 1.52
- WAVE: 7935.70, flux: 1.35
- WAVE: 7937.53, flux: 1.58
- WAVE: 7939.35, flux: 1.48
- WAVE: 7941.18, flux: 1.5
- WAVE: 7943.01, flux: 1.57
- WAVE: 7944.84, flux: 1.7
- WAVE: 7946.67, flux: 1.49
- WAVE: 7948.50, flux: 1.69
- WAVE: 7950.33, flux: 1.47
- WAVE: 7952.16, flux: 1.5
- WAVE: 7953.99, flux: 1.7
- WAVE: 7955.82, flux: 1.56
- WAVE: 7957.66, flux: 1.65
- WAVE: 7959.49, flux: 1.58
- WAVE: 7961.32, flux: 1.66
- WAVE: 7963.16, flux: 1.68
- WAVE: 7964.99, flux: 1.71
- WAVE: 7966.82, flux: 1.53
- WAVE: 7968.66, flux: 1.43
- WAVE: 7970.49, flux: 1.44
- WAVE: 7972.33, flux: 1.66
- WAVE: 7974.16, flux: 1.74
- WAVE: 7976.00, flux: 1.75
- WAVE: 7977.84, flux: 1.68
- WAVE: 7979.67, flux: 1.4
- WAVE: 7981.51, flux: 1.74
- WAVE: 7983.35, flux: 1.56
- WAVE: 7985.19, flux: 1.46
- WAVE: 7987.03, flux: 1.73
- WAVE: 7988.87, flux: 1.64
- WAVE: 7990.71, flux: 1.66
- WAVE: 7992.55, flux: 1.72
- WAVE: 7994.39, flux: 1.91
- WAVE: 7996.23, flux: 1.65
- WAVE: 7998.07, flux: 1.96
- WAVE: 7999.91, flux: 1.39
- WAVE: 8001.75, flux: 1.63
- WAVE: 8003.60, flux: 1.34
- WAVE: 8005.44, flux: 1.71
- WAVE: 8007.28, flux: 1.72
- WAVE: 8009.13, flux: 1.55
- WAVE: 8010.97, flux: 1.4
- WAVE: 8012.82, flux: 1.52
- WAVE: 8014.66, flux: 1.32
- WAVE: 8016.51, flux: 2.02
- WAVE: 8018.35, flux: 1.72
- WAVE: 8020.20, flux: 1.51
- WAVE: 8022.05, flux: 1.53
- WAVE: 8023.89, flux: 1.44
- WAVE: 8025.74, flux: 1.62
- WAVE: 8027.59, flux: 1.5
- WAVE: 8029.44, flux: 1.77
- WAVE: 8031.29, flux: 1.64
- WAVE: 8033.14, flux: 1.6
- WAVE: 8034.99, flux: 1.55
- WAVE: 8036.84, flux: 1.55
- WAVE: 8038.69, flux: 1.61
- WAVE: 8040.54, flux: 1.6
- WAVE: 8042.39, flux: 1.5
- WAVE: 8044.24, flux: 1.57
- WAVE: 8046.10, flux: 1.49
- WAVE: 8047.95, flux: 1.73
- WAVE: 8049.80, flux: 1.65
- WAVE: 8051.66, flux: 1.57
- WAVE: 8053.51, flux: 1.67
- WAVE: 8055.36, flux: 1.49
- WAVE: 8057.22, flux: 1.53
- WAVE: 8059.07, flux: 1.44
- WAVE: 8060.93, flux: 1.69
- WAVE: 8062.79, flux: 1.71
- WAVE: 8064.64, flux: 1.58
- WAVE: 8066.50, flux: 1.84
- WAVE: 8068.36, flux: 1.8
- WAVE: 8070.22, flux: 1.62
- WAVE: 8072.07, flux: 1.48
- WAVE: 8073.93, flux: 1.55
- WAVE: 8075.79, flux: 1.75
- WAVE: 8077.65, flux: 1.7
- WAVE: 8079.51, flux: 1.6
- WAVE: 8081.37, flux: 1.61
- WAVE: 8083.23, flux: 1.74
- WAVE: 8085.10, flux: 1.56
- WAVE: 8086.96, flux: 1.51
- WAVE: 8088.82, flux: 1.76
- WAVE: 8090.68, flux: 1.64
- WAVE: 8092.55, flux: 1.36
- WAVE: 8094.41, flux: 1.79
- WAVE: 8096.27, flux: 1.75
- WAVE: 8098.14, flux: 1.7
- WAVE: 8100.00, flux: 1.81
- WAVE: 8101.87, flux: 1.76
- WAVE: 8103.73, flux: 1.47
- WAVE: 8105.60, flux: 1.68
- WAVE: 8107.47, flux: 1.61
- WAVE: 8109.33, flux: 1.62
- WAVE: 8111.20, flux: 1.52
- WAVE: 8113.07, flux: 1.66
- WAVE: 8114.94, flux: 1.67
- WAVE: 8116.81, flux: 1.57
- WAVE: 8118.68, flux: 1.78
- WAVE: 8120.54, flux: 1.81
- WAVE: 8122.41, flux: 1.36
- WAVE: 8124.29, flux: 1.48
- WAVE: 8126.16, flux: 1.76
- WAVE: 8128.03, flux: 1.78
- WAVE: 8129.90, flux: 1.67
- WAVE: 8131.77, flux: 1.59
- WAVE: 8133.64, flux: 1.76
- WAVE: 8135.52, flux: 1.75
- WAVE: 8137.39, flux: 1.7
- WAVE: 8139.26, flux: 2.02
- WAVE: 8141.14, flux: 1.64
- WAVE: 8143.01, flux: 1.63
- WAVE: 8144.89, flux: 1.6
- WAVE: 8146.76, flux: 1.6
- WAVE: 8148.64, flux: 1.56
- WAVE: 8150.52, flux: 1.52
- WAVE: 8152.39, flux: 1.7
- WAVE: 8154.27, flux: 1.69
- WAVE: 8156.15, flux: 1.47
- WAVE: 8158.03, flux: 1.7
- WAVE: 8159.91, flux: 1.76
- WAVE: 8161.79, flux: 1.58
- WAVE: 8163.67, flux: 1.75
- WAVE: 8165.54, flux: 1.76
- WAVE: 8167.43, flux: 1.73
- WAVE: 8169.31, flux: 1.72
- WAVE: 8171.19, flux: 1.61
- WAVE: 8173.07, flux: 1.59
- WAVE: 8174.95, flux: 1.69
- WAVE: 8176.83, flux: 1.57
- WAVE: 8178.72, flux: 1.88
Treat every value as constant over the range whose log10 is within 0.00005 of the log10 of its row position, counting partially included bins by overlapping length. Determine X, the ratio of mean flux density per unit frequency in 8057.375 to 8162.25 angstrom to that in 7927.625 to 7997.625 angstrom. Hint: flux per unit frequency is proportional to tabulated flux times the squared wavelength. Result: 1.08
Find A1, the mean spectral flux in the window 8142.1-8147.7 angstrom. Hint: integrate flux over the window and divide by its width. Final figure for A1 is 1.61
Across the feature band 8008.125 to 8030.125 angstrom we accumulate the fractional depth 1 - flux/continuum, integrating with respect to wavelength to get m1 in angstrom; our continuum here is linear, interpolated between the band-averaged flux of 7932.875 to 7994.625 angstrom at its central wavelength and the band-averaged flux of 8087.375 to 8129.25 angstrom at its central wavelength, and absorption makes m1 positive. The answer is 0.6 angstrom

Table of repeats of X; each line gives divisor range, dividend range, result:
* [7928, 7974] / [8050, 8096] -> 1.08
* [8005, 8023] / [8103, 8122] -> 1.05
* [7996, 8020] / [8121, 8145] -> 1.08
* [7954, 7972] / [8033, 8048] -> 1.01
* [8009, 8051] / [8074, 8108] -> 1.06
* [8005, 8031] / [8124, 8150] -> 1.09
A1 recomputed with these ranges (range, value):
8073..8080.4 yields 1.65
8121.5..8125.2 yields 1.42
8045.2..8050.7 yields 1.63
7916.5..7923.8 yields 1.62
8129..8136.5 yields 1.69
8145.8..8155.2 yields 1.61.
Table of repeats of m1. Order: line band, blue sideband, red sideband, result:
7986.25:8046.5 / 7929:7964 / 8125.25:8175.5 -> -0.7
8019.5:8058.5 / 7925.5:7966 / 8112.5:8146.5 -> 0.9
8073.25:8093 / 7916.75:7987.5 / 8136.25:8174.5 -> 0.1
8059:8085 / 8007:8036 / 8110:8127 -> -0.8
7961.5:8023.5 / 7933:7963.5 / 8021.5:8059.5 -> -1.8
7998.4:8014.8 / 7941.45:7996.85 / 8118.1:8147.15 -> 1.0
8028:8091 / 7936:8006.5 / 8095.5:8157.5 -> 0.7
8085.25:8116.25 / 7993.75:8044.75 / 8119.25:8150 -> 0.1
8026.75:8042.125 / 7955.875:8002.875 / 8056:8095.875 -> 0.3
